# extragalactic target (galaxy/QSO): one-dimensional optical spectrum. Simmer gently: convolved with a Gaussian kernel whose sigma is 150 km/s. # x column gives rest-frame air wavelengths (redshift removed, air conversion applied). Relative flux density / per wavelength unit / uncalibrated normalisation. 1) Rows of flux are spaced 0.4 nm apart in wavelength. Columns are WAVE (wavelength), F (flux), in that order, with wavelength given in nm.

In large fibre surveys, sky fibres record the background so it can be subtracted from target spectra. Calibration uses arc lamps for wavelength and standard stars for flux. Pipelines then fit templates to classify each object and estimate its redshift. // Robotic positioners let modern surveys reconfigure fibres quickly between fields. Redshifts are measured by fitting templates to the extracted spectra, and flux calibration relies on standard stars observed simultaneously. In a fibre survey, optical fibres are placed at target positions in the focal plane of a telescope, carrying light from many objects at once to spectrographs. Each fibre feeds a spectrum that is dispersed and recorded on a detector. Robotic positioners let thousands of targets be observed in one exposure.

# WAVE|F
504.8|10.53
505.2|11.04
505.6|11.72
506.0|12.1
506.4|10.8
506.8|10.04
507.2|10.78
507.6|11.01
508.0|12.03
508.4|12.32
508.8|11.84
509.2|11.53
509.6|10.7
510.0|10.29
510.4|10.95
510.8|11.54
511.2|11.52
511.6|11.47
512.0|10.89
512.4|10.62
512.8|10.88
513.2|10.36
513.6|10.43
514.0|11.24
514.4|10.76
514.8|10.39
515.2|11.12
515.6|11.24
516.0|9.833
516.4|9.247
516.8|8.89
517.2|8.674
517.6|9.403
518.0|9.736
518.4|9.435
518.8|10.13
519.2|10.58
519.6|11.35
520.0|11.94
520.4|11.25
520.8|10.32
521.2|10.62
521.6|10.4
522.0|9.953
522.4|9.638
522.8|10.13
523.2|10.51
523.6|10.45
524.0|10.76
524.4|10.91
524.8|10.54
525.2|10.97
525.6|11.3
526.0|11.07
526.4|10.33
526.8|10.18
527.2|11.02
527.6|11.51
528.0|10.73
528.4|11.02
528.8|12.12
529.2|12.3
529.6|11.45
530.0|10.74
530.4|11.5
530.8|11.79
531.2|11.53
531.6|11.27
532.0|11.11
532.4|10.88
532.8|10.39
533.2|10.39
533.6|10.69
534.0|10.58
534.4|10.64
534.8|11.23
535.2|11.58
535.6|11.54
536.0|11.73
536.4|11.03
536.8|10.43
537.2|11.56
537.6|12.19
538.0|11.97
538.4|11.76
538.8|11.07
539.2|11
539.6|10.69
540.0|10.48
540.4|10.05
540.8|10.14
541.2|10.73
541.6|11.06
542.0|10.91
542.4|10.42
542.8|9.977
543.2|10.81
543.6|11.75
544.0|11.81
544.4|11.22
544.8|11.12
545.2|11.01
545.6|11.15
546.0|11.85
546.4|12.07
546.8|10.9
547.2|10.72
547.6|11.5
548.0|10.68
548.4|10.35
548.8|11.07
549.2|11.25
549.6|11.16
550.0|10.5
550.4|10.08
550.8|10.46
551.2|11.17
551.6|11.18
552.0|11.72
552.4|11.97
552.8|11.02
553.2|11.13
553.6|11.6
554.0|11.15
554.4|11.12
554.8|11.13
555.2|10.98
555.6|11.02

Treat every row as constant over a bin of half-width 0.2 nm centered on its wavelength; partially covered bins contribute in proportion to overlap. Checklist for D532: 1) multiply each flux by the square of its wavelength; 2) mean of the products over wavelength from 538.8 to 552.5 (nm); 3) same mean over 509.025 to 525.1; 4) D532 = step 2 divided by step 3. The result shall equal 1.16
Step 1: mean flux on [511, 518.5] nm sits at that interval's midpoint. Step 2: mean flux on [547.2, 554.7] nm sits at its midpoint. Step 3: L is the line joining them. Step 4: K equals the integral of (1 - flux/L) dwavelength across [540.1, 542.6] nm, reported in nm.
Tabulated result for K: 0.072 nm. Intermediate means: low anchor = 10.3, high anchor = 11.1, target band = 10.5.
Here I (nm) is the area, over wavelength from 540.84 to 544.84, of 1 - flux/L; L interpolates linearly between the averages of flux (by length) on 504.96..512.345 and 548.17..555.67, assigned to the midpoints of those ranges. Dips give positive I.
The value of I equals 0.05 nm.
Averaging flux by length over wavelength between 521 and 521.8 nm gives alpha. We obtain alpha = 10.5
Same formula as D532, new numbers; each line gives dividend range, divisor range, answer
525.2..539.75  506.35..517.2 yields 1.12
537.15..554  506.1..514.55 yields 1.14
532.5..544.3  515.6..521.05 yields 1.17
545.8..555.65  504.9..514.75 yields 1.17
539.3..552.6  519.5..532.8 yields 1.08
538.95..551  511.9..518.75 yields 1.20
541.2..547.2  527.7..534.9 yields 1.05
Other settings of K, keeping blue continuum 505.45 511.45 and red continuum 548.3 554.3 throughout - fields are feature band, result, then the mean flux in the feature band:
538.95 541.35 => 0.129 nm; 10.5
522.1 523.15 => 0.115 nm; 9.98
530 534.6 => 0.079 nm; 11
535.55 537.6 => -0.035 nm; 11.3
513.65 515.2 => 0.061 nm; 10.8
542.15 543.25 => 0.073 nm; 10.4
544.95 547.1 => -0.051 nm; 11.4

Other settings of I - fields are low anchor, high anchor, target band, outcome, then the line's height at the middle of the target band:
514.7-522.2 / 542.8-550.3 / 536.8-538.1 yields -0.10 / 10.8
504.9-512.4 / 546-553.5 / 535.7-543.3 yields 0.11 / 11.1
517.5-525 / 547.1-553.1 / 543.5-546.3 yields -0.14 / 10.9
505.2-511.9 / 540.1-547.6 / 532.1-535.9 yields 0.06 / 11.1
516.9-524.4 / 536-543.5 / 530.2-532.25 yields -0.15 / 10.6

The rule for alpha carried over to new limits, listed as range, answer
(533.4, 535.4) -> 10.9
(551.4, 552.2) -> 11.5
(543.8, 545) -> 11.4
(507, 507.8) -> 10.9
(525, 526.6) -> 10.9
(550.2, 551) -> 10.3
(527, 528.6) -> 11.1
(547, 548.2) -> 11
